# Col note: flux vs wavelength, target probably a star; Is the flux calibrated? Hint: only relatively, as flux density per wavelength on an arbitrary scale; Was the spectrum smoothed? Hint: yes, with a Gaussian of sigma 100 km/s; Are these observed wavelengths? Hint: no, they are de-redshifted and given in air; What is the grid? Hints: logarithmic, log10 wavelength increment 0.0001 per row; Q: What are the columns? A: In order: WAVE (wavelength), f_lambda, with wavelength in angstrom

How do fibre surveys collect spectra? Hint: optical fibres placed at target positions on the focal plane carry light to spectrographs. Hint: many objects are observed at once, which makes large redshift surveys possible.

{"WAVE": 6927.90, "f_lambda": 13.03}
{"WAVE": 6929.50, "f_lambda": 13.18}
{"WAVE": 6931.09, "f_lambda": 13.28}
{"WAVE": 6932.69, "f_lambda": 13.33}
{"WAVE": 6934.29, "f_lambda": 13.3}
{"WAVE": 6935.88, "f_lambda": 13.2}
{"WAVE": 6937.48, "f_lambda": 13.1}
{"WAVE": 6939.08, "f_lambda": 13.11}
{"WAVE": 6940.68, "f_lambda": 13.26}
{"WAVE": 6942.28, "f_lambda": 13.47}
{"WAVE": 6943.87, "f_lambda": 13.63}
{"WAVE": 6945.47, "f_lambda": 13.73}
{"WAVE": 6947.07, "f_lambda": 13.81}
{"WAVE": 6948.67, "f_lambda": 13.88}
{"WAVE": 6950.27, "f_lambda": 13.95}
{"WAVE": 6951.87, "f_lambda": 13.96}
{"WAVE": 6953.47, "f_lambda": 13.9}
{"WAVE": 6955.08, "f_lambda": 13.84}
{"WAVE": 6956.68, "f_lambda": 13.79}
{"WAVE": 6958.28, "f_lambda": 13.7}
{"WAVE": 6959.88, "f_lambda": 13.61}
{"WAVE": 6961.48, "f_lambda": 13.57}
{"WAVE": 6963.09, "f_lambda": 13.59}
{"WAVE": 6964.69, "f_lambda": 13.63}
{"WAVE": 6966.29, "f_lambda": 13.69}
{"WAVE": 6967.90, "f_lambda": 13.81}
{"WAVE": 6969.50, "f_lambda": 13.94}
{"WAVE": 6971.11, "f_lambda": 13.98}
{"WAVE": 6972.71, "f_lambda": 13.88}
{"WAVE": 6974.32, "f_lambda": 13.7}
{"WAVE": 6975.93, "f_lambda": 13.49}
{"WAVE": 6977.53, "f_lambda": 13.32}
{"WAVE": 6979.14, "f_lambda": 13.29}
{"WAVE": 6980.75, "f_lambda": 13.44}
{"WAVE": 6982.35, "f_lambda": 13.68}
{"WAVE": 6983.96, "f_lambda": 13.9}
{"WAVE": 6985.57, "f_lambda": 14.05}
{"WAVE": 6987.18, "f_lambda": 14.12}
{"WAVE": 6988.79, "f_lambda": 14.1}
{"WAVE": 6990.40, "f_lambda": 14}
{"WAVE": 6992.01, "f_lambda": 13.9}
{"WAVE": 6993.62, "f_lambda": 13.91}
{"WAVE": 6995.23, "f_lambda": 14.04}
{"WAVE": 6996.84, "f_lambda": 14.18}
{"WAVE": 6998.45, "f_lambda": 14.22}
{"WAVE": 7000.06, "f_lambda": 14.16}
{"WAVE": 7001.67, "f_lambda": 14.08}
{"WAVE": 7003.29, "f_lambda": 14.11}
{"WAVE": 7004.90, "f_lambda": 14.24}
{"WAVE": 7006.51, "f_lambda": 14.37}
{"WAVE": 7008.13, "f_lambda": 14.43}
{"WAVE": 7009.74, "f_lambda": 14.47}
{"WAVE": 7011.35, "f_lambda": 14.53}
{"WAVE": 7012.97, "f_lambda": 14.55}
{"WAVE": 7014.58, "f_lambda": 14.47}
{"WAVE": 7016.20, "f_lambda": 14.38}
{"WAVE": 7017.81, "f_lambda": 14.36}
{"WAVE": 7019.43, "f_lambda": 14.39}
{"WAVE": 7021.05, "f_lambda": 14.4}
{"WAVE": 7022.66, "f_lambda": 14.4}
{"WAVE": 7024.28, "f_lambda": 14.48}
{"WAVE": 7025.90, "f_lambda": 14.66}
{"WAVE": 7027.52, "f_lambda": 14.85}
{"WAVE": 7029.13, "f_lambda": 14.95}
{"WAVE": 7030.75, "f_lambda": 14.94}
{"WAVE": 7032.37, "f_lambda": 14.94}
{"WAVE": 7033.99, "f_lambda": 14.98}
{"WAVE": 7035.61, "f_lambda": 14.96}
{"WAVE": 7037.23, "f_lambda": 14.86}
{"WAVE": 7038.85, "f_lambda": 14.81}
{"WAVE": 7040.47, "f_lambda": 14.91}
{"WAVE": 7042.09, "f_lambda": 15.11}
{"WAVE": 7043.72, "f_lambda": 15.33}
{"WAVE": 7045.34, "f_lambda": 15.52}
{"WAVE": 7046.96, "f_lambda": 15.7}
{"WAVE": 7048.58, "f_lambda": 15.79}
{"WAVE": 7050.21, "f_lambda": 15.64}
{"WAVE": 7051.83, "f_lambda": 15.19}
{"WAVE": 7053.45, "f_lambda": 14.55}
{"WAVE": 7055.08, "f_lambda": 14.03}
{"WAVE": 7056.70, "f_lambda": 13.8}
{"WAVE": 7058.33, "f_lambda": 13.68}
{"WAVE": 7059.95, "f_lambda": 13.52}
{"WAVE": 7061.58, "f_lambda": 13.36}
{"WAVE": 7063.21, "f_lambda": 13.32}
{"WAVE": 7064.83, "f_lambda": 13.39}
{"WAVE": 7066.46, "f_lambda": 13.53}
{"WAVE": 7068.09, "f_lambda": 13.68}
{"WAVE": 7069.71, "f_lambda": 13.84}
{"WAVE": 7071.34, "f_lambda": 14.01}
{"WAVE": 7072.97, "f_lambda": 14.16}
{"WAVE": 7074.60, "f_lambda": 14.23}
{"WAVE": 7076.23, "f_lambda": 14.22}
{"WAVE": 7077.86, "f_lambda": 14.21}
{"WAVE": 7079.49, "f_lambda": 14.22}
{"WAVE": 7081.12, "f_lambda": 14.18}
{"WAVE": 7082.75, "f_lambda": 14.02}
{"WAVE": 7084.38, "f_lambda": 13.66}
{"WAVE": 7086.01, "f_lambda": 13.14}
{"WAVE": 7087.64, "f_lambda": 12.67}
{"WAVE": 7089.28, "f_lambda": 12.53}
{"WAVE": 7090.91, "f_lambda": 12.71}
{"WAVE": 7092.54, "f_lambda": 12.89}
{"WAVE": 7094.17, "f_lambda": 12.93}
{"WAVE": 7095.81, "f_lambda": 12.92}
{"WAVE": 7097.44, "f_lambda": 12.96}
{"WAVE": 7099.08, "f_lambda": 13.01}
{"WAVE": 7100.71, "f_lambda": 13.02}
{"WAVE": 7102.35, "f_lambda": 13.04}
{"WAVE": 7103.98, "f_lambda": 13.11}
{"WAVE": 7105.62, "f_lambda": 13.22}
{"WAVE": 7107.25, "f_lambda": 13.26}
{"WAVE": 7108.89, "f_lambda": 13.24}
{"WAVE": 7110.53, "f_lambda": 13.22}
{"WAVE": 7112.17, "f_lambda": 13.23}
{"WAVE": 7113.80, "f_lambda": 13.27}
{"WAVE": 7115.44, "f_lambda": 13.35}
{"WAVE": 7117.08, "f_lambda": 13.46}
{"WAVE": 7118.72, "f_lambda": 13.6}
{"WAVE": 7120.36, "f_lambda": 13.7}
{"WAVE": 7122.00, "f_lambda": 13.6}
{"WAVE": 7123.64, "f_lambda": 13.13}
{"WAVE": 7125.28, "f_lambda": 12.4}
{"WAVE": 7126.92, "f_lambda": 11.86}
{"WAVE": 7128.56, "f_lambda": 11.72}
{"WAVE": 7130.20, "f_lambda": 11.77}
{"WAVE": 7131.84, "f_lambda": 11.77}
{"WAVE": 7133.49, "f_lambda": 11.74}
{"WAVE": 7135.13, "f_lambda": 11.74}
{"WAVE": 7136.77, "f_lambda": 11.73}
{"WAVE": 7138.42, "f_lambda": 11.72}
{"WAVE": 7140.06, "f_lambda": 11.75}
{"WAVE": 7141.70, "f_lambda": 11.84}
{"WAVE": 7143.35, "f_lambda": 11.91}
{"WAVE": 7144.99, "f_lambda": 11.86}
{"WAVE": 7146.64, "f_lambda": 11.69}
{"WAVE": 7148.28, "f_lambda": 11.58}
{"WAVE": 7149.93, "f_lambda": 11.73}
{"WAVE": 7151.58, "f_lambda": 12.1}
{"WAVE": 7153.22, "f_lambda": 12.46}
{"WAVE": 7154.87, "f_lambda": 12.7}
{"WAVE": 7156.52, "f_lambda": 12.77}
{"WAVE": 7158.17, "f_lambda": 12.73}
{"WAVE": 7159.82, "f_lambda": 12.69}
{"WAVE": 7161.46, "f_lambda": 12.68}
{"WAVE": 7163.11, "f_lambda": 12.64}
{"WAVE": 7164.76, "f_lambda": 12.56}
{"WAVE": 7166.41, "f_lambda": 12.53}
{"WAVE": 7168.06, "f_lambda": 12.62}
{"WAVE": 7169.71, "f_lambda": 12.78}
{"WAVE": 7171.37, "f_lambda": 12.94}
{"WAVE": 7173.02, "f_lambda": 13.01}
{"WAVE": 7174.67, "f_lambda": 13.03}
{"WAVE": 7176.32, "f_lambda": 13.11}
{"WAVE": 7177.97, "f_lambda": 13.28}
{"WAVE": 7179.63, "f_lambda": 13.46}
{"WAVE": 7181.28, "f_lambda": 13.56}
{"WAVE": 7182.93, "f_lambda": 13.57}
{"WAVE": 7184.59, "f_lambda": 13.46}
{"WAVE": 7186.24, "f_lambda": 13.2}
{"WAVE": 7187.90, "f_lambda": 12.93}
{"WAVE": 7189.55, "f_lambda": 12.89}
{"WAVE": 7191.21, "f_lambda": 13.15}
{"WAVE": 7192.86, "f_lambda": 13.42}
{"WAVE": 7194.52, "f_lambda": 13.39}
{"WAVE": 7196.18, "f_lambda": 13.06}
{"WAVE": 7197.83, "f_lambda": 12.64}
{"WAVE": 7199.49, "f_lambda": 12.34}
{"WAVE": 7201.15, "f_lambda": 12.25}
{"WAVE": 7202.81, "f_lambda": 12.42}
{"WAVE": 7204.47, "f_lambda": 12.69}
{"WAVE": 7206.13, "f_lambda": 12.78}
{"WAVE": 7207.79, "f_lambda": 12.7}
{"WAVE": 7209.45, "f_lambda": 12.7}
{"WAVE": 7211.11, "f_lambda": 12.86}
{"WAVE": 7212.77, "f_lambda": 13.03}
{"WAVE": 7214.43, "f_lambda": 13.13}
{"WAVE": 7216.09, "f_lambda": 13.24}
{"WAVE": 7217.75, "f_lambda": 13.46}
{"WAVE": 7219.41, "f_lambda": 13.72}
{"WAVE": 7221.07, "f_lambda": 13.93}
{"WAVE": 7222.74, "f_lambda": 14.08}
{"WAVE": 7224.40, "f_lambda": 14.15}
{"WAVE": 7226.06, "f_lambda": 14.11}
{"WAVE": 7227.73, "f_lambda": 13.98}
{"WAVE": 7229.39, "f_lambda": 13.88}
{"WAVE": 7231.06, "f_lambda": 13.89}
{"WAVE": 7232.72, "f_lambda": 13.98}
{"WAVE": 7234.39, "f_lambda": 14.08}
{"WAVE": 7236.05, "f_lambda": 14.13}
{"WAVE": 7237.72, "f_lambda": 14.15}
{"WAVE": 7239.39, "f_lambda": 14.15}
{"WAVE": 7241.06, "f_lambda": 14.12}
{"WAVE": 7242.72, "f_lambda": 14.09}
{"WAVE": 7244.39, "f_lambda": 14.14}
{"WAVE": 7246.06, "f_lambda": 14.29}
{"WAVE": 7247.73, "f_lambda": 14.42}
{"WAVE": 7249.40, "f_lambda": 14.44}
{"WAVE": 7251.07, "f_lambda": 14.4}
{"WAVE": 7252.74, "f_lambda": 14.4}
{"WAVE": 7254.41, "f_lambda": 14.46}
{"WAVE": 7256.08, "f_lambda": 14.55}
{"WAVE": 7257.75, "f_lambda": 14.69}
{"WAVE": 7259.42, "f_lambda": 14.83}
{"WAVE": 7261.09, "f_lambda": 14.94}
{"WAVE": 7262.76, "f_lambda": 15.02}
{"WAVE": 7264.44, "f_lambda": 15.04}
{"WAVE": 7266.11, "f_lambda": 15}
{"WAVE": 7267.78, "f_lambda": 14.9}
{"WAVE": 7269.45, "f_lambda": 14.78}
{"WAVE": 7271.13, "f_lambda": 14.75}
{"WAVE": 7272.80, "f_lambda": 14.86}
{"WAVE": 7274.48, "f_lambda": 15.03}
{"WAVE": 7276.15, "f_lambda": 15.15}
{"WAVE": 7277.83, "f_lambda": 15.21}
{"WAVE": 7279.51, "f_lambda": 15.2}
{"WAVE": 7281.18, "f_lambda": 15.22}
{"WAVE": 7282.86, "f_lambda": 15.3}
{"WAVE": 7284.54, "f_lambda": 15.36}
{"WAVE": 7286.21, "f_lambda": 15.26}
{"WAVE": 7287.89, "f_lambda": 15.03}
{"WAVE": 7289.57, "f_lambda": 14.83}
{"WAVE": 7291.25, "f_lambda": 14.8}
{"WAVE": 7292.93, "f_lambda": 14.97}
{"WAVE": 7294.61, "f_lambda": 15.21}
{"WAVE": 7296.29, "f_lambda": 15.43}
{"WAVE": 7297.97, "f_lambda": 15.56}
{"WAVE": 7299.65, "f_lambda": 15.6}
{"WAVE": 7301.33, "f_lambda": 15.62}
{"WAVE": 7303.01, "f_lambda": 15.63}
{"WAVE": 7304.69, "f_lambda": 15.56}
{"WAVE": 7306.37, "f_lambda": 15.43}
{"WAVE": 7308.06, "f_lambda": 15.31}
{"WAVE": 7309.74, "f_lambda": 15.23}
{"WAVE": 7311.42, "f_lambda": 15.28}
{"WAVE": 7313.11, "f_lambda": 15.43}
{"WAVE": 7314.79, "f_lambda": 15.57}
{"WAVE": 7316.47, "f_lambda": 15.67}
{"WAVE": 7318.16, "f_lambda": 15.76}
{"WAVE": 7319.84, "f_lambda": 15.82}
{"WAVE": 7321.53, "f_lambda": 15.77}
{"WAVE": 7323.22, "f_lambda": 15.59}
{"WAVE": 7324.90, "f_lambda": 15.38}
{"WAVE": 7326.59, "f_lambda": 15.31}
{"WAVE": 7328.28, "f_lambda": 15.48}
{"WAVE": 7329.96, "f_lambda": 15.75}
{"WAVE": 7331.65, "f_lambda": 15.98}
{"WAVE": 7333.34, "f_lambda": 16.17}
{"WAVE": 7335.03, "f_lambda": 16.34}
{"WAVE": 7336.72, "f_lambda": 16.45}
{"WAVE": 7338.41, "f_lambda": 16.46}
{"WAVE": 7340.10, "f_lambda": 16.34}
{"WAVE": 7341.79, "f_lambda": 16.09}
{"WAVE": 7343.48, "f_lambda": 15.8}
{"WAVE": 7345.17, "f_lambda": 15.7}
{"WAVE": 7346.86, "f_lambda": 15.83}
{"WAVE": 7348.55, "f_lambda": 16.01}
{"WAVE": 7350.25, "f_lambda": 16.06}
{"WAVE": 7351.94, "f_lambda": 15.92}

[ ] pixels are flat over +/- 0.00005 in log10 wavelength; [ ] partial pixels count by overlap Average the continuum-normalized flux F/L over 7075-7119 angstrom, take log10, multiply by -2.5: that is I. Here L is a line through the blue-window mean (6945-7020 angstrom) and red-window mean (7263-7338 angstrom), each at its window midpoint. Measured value 0.09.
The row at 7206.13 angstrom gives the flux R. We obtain 12.78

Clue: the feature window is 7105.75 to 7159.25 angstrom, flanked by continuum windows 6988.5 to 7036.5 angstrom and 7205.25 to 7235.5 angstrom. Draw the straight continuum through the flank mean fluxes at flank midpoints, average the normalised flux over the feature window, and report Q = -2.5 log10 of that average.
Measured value 0.12 mag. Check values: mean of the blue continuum 14.4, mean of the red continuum 13.5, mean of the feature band 12.5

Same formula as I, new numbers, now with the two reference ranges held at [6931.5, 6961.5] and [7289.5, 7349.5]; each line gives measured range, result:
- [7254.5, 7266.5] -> 0.04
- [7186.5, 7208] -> 0.17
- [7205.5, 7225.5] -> 0.13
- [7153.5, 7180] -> 0.16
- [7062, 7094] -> 0.06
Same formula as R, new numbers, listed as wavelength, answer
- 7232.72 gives 13.98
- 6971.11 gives 13.98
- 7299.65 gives 15.6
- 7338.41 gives 16.46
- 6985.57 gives 14.05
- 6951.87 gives 13.96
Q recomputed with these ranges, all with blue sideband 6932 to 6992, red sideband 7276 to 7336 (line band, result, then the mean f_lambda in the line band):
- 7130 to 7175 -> 0.195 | 12.3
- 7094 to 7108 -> 0.106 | 13.1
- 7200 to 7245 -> 0.113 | 13.5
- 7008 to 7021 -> -0.038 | 14.4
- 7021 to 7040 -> -0.058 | 14.8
